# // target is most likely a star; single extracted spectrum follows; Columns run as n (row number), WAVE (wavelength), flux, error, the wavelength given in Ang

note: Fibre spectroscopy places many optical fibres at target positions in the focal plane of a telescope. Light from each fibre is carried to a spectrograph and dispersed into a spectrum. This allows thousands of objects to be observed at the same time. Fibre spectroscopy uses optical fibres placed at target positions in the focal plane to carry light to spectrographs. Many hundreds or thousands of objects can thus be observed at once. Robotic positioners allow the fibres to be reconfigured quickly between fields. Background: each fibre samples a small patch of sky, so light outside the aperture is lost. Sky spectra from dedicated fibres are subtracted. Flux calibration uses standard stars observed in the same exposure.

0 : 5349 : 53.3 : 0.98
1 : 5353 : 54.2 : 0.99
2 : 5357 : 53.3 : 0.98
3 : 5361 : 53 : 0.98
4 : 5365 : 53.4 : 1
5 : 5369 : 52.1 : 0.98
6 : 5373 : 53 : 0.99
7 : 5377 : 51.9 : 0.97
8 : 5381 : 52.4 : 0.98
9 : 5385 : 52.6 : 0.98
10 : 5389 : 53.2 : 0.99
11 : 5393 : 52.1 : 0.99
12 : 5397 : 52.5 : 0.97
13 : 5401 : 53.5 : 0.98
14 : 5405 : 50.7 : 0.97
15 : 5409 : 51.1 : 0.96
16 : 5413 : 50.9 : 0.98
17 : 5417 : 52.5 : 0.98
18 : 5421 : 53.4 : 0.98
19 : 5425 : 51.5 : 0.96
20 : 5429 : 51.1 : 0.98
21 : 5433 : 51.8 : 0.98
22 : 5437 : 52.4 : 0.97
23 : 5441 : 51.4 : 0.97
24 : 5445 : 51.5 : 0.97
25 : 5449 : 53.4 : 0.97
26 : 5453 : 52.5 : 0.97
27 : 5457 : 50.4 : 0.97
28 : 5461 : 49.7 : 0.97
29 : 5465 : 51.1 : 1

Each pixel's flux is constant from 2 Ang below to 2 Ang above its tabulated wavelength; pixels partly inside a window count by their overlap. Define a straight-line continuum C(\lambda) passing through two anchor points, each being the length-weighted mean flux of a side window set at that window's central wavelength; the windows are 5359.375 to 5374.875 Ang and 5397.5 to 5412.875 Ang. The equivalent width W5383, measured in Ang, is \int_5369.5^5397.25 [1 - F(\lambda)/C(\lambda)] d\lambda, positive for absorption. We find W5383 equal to -0.1 Ang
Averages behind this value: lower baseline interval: 52.9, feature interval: 52.5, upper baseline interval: 51.7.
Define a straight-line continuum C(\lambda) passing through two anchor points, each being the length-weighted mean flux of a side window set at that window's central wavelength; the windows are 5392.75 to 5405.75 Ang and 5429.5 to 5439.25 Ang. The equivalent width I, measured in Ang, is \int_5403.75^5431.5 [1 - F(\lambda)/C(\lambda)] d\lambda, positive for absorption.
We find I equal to 0.3 Ang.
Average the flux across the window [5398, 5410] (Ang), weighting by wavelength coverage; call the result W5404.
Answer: 51.9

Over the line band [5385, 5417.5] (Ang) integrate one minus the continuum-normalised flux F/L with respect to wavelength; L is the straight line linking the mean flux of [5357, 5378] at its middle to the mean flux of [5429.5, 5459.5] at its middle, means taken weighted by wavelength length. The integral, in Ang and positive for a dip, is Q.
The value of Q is 0.18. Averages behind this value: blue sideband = 52.8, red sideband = 51.8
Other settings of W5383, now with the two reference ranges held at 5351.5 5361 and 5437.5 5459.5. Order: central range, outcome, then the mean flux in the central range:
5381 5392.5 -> 0.06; 52.7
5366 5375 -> 0.11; 52.6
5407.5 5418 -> 0.22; 51.4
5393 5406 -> 0.10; 52.3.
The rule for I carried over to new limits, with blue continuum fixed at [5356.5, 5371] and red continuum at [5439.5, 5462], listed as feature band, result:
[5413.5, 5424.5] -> -0.1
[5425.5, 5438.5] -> 0.0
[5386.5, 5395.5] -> 0.0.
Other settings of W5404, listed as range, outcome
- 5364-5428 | 52.3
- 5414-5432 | 52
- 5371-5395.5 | 52.5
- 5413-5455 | 52.1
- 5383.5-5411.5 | 52.2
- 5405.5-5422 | 51.8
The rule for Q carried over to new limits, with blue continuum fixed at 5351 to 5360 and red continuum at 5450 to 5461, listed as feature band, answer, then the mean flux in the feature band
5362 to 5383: 0.3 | 52.6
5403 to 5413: 0.3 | 50.9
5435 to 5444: 0.0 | 51.9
